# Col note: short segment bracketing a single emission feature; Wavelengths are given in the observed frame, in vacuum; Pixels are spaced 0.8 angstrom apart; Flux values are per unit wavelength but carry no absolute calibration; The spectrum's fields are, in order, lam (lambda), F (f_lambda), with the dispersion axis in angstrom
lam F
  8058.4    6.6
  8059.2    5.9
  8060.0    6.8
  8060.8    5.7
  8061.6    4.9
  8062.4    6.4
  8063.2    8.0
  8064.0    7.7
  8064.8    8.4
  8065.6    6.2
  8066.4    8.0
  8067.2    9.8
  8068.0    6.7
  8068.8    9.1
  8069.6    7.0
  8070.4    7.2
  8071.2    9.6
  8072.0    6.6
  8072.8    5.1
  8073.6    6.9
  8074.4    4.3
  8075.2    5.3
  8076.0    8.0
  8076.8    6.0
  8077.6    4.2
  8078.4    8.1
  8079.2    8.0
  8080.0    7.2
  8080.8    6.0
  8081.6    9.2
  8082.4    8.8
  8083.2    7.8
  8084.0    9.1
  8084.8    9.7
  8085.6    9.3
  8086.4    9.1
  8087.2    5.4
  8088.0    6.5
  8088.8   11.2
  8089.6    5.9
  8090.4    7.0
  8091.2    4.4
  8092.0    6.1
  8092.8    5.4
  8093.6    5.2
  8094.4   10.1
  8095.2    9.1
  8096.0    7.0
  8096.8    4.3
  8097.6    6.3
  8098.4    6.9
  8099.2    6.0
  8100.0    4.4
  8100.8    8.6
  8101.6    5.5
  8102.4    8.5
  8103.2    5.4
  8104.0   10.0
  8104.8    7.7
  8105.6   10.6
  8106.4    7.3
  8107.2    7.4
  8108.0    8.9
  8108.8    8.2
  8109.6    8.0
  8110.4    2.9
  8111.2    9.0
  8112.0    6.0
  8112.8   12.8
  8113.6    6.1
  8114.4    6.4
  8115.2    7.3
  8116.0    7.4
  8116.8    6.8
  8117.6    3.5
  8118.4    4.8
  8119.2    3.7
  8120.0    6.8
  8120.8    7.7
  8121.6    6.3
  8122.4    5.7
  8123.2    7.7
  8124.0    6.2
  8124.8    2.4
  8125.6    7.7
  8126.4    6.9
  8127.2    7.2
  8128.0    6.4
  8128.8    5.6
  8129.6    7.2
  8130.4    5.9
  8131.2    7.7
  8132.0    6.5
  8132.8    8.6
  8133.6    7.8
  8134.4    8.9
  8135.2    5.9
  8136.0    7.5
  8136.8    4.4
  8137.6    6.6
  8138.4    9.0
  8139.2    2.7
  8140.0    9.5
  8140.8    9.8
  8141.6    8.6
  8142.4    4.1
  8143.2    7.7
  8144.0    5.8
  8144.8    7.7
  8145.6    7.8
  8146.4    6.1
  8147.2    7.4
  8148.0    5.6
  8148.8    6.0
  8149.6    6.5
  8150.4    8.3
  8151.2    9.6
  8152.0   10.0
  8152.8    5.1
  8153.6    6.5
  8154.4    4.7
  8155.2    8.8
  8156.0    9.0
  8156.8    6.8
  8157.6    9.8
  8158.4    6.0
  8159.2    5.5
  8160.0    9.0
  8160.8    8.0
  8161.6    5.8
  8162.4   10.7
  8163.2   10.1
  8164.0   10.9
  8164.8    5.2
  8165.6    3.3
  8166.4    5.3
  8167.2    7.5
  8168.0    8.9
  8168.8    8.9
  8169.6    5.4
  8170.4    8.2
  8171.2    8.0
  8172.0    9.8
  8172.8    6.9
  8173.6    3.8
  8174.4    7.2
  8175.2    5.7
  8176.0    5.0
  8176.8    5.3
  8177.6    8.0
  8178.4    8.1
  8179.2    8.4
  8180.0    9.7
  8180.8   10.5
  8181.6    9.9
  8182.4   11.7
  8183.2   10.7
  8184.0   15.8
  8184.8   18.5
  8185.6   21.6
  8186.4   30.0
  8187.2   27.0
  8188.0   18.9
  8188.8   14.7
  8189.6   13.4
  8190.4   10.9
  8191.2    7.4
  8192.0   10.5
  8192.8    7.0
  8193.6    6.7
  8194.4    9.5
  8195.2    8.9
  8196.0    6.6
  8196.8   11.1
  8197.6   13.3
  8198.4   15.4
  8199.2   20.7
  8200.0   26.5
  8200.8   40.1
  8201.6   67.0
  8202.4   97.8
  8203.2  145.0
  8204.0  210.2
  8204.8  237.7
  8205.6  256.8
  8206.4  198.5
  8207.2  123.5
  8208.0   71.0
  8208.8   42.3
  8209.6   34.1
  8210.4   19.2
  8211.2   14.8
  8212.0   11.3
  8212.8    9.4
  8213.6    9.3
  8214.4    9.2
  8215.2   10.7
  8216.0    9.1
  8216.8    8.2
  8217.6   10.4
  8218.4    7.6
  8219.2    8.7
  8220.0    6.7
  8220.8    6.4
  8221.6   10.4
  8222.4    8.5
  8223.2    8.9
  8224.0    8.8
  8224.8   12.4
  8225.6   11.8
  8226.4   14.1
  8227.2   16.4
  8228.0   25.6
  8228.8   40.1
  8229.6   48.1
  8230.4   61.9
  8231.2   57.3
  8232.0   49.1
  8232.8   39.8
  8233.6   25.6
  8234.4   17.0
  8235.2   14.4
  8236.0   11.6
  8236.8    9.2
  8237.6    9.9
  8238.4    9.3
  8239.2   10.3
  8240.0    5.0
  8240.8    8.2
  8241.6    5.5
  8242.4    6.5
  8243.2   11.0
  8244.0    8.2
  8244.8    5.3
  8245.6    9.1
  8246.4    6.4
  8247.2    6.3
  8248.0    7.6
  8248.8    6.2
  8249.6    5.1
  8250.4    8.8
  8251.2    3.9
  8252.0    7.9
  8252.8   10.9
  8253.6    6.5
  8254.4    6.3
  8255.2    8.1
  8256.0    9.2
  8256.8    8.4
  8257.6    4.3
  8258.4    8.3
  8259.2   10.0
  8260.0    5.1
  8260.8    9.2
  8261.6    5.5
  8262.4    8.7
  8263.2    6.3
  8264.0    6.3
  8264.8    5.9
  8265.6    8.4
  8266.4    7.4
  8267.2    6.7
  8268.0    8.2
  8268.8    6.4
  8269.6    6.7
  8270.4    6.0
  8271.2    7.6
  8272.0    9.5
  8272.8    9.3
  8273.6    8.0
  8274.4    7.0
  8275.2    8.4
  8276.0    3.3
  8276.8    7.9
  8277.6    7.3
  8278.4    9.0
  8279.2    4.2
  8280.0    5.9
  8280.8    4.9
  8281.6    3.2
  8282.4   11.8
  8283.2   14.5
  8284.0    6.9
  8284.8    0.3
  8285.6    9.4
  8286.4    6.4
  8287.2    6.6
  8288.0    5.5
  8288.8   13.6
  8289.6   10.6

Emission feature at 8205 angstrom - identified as Halpha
